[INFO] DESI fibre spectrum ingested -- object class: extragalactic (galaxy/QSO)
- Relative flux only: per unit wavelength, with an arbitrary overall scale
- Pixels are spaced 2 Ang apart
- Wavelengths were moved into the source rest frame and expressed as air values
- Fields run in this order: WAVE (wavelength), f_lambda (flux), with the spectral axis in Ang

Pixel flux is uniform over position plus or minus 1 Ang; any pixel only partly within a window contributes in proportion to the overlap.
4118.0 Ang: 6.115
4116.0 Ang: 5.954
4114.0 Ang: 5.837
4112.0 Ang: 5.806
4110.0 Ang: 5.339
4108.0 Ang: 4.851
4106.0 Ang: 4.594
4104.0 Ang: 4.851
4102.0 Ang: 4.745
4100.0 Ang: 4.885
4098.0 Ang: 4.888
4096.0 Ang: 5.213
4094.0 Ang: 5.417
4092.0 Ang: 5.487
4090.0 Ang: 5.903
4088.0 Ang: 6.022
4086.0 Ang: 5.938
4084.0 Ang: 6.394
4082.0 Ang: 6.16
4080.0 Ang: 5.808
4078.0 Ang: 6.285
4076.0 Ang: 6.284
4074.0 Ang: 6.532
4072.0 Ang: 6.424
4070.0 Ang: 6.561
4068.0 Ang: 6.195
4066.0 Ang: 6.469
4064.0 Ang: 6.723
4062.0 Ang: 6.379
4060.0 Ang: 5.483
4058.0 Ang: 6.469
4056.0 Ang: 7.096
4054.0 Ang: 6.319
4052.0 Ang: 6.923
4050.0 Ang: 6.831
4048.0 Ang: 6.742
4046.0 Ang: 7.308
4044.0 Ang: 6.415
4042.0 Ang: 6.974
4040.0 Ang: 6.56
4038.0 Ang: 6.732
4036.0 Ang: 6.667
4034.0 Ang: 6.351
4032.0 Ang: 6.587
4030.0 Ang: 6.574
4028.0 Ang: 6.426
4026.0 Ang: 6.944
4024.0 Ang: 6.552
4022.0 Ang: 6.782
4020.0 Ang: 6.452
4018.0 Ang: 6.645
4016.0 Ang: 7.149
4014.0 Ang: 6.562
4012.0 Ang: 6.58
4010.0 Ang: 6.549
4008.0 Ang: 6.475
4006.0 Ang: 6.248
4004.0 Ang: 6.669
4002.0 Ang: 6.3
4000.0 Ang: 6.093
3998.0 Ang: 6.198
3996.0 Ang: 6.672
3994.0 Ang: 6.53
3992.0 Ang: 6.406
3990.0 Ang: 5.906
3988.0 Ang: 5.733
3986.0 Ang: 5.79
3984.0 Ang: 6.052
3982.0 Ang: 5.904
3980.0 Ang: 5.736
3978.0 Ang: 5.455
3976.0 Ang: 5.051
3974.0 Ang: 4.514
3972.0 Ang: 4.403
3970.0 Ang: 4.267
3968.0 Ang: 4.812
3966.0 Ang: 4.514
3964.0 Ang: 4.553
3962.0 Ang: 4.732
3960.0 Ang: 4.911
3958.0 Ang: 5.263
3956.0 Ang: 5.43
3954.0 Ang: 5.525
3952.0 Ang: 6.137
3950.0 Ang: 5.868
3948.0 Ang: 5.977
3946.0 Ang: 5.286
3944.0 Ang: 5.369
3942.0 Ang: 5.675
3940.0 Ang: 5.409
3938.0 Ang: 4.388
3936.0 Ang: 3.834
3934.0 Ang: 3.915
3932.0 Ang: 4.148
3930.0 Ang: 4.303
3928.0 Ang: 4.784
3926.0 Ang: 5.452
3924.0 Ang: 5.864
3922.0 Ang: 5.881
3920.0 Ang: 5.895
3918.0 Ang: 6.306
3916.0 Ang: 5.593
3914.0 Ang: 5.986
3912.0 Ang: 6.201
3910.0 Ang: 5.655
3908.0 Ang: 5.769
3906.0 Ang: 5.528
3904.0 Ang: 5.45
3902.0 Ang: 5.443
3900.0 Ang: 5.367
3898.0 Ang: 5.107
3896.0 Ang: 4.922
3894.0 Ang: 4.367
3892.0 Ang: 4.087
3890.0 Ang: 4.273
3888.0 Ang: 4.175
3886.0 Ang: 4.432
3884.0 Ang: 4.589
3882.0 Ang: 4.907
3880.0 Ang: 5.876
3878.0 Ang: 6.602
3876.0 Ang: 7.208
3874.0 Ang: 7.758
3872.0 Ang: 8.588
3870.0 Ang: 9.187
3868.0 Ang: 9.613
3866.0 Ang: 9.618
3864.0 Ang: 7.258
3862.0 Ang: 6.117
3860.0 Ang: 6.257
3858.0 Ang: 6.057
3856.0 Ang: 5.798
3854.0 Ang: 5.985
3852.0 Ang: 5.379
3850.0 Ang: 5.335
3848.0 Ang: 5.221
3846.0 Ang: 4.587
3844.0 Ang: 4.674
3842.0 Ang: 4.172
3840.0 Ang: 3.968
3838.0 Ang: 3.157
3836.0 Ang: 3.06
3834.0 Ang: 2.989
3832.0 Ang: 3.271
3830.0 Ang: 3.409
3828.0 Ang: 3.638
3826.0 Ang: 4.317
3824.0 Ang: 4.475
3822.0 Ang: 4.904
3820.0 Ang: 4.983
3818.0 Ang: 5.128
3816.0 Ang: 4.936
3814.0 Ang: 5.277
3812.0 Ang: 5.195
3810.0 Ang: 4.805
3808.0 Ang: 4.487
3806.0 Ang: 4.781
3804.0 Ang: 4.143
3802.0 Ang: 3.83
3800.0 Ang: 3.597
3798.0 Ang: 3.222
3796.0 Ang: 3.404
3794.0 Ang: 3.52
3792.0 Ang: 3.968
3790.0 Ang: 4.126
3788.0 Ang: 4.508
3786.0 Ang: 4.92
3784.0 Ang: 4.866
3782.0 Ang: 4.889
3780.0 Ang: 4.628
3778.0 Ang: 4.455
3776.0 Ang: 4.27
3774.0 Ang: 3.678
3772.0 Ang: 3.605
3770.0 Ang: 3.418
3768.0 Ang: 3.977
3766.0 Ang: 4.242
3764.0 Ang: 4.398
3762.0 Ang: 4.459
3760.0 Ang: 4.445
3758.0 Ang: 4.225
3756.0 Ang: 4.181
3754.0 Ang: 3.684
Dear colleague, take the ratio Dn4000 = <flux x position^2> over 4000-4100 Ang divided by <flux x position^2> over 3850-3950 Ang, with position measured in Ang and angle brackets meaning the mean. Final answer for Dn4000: 1.20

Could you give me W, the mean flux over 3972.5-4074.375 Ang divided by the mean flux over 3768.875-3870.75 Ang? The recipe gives 1.3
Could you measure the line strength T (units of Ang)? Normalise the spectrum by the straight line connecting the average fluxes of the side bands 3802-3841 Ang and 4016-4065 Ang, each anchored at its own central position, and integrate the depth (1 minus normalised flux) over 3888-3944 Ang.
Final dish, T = 1.2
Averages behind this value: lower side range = 4.25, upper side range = 6.63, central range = 5.16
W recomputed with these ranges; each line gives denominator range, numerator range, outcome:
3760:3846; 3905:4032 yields 1.36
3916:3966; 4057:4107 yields 1.12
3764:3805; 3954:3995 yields 1.30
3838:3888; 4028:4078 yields 1.07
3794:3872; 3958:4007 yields 1.10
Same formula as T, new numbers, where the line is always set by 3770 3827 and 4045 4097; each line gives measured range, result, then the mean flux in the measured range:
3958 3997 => 1.9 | 5.36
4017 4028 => -1.3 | 6.65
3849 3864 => -3.6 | 5.94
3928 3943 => 2.2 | 4.54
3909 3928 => -2.2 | 5.81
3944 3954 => -0.6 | 5.74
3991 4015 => -2.6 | 6.44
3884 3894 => 1.4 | 4.29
